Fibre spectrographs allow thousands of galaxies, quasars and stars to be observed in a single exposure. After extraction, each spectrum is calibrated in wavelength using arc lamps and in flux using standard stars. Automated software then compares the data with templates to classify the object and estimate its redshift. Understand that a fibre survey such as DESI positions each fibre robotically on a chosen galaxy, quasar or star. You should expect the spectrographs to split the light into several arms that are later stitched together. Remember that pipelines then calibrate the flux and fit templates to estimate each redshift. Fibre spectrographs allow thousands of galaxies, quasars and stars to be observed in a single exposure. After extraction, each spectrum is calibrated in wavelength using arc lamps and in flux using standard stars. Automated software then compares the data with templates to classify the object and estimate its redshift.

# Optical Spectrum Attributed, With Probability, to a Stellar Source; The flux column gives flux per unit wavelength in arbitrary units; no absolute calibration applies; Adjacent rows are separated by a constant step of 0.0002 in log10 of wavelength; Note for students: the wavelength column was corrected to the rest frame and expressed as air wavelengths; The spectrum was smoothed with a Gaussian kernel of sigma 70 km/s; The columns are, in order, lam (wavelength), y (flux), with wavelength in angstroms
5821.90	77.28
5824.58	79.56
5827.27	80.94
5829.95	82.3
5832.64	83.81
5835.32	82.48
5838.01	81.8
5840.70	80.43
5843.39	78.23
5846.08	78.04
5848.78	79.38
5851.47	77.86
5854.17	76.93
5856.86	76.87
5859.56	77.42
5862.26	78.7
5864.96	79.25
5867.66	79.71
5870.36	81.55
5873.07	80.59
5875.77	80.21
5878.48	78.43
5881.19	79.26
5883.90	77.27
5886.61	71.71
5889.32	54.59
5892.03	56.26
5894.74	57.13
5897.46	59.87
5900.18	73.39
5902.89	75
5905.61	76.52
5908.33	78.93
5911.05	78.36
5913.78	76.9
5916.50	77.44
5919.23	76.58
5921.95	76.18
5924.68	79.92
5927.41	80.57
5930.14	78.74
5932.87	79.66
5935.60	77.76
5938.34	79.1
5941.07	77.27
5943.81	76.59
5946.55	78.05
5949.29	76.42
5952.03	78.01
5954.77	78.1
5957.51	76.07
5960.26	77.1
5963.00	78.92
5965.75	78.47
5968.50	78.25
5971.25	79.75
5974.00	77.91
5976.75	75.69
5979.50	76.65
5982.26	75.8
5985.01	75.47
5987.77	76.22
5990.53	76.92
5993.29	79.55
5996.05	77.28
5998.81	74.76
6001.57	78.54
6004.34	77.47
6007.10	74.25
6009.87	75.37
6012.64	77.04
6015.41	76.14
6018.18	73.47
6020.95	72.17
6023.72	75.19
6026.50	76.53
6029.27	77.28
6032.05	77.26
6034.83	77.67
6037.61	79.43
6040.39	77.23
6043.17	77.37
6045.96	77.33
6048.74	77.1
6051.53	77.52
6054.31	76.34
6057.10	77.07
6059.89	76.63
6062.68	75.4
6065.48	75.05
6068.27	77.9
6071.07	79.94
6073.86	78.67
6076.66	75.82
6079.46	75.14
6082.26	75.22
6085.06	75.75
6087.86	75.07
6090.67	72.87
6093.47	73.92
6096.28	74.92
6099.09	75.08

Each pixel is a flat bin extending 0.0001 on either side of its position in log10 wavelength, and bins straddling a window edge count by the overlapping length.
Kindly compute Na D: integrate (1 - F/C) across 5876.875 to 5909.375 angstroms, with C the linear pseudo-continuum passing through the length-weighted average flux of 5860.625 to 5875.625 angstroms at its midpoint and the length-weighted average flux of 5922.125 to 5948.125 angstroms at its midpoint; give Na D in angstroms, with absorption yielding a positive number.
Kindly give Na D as 3.9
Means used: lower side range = 79.9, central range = 69.9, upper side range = 78.5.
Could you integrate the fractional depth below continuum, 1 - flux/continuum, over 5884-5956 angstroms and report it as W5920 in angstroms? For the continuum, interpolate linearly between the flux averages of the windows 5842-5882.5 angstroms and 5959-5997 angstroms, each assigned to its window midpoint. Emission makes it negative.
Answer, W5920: 3.6 angstroms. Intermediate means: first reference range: 78.8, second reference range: 77.4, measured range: 74.3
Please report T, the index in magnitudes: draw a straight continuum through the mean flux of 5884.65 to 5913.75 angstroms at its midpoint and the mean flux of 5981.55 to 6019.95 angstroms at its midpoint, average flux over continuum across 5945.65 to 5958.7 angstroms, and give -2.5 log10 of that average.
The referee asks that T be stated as -0.07 mag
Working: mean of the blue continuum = 68.8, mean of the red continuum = 76.3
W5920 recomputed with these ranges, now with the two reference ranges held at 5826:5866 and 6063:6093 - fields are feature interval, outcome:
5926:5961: 0.07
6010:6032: 0.40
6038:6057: -0.19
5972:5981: 0.08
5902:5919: 0.31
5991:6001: 0.00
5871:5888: 0.24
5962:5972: -0.13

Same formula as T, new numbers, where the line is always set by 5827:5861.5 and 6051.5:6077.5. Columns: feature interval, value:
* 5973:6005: 0.02 mag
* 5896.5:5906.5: 0.11 mag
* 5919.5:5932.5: 0.00 mag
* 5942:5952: 0.02 mag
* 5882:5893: 0.20 mag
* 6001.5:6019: 0.03 mag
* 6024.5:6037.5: 0.00 mag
